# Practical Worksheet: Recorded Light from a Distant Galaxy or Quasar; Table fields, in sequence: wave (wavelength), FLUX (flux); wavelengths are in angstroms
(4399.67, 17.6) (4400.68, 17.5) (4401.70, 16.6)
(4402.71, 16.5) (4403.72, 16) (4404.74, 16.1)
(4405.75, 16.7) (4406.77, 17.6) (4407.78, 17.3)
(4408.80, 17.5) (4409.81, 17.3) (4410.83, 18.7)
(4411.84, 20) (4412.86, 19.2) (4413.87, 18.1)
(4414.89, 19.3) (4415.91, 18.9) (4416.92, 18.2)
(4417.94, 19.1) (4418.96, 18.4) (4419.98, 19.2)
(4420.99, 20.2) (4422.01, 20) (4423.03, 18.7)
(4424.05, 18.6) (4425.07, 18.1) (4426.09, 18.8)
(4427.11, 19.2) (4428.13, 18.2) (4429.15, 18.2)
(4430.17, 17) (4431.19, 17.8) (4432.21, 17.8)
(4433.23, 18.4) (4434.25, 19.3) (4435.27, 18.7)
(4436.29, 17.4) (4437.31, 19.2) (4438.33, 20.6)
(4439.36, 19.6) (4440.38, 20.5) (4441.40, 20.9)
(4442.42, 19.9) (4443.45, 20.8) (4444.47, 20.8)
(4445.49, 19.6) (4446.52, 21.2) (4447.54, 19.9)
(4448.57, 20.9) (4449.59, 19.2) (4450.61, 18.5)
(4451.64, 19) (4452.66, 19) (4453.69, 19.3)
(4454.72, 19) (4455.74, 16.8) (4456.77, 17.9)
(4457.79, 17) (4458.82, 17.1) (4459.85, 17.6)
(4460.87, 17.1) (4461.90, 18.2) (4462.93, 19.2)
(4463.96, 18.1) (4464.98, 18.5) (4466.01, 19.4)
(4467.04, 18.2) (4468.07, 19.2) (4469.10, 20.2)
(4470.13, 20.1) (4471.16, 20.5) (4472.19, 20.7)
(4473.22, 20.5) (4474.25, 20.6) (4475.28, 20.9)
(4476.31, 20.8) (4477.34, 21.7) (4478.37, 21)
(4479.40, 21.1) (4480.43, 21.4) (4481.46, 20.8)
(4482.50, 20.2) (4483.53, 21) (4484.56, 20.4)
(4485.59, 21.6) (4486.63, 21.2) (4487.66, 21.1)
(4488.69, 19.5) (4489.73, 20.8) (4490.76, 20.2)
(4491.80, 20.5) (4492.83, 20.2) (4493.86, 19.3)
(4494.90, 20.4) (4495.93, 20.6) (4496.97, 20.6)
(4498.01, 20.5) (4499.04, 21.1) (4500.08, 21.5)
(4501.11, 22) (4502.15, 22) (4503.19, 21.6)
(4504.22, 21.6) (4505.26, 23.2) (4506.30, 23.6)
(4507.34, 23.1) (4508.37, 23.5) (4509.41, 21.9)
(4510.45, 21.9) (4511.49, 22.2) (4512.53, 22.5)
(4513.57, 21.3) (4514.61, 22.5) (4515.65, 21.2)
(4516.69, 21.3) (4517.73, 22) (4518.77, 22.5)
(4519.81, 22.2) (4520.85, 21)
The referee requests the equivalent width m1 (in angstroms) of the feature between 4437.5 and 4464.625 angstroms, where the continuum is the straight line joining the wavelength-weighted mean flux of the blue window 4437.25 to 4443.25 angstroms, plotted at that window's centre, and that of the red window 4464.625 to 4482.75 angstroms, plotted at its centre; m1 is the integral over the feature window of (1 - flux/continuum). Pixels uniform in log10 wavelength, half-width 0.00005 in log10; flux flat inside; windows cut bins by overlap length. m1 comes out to 1.5 angstroms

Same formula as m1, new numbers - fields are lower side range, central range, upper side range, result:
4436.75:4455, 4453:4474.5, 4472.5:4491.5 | 1.64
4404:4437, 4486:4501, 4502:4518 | 0.64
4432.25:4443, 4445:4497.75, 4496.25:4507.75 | 2.32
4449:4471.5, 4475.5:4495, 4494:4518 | -0.37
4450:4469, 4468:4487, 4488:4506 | -1.14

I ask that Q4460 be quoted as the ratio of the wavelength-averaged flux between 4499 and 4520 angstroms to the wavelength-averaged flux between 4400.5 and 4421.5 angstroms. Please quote 1.2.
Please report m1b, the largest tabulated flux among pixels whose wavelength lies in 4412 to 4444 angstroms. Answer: 20.9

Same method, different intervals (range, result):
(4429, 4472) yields 21.2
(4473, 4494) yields 21.7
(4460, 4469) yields 19.4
